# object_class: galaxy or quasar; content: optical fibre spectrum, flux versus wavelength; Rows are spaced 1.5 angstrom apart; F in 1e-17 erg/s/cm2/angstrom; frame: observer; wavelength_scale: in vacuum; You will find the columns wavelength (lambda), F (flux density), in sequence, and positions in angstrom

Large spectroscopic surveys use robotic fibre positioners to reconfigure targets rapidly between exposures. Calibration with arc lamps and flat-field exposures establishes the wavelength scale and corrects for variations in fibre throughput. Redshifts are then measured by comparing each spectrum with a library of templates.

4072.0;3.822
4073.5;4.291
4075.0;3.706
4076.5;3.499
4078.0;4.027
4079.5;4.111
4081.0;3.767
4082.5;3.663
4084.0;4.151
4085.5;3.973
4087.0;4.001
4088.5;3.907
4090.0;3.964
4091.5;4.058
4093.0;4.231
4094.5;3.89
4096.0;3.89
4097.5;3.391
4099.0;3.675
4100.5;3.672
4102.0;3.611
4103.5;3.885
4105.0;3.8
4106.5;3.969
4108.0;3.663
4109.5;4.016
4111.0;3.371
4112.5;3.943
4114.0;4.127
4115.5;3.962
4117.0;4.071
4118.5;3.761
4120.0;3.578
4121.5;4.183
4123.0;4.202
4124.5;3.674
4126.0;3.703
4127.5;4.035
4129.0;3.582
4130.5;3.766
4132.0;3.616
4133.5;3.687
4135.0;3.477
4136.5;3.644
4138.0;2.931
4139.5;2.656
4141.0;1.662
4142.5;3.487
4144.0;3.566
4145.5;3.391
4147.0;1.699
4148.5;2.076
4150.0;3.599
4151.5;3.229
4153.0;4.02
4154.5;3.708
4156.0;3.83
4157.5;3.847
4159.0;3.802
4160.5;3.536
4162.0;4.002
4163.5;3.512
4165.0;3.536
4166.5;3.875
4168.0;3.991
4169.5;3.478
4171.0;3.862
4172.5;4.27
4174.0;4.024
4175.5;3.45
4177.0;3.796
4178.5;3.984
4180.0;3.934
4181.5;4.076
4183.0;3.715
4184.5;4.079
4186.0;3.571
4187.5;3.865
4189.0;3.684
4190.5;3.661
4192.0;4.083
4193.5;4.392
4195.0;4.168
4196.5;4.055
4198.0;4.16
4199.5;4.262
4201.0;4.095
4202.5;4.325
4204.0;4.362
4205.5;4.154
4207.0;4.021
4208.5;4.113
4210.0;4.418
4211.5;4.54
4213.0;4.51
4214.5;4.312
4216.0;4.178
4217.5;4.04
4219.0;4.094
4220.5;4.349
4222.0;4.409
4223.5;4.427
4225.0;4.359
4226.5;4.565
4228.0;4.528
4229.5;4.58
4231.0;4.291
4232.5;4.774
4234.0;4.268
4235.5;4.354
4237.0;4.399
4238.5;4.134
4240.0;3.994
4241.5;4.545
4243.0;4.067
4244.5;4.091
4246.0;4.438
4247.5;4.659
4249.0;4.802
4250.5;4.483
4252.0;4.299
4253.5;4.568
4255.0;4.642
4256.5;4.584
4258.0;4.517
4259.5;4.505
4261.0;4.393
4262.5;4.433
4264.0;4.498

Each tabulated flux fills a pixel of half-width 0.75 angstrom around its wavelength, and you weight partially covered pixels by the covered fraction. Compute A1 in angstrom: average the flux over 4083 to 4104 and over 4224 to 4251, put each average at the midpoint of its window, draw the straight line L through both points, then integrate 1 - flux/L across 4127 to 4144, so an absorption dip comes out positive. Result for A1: 3.0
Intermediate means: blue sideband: 3.88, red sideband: 4.41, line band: 3.32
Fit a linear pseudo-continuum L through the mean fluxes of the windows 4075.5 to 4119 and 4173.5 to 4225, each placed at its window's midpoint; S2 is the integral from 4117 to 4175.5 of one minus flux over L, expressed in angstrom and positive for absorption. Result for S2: 6.4 angstrom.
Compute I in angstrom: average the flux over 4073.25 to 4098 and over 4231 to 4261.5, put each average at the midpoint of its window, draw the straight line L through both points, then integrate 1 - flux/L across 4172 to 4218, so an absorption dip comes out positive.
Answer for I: 2.0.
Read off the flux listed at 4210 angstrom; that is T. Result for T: 4.418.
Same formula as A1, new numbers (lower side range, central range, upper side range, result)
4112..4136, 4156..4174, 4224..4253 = 1.0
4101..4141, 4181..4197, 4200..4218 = 0.7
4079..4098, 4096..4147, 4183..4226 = 4.9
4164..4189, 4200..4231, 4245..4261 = -0.9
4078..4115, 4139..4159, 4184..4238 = 4.3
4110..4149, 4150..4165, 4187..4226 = 0.1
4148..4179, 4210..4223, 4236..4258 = -0.5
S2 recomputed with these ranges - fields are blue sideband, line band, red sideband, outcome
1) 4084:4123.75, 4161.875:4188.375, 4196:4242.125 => 2.0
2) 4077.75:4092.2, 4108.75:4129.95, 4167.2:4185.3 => 0.3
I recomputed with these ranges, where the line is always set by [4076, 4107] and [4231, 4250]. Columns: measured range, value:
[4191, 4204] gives 0.1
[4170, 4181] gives 0.7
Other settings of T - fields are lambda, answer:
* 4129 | 3.582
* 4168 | 3.991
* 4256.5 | 4.584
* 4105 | 3.8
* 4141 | 1.662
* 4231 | 4.291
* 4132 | 3.616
